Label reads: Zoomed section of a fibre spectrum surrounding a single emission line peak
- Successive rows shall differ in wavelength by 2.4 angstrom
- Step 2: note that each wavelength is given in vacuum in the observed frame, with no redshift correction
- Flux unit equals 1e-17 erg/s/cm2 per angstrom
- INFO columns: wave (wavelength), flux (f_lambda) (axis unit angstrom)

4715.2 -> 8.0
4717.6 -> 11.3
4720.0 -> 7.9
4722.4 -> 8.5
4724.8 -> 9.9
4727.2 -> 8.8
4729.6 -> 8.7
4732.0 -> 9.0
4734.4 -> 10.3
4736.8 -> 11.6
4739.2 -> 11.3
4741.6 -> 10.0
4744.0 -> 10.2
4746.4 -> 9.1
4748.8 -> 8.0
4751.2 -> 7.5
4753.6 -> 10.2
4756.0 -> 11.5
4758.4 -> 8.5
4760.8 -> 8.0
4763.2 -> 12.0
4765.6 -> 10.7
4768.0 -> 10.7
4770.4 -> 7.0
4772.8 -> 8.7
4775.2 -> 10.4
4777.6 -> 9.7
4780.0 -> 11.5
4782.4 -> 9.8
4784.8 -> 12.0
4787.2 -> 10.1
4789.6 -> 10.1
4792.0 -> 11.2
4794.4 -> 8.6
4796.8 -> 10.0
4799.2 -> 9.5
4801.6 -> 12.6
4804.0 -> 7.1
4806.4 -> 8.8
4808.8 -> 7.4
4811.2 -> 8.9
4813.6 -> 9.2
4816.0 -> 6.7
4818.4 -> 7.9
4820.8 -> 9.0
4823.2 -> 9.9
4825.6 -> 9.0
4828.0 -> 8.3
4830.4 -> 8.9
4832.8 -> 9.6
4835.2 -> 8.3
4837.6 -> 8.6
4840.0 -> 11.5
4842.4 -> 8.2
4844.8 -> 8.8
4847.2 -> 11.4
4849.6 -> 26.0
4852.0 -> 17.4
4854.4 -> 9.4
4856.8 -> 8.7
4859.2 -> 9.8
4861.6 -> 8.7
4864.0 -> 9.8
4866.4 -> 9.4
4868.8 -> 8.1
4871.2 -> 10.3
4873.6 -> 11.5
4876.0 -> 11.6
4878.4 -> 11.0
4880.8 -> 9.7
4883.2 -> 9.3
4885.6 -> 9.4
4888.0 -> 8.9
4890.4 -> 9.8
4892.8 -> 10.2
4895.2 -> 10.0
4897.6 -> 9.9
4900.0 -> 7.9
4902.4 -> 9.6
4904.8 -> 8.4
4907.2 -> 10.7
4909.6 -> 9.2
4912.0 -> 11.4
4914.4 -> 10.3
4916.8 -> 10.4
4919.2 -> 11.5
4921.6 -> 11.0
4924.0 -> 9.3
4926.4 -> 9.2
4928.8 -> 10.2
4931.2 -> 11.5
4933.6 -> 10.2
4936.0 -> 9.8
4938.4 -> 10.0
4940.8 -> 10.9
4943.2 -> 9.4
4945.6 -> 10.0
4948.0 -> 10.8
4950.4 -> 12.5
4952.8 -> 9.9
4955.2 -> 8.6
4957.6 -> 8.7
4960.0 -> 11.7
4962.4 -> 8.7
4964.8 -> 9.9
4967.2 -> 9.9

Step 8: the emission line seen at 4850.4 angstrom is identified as H-gamma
